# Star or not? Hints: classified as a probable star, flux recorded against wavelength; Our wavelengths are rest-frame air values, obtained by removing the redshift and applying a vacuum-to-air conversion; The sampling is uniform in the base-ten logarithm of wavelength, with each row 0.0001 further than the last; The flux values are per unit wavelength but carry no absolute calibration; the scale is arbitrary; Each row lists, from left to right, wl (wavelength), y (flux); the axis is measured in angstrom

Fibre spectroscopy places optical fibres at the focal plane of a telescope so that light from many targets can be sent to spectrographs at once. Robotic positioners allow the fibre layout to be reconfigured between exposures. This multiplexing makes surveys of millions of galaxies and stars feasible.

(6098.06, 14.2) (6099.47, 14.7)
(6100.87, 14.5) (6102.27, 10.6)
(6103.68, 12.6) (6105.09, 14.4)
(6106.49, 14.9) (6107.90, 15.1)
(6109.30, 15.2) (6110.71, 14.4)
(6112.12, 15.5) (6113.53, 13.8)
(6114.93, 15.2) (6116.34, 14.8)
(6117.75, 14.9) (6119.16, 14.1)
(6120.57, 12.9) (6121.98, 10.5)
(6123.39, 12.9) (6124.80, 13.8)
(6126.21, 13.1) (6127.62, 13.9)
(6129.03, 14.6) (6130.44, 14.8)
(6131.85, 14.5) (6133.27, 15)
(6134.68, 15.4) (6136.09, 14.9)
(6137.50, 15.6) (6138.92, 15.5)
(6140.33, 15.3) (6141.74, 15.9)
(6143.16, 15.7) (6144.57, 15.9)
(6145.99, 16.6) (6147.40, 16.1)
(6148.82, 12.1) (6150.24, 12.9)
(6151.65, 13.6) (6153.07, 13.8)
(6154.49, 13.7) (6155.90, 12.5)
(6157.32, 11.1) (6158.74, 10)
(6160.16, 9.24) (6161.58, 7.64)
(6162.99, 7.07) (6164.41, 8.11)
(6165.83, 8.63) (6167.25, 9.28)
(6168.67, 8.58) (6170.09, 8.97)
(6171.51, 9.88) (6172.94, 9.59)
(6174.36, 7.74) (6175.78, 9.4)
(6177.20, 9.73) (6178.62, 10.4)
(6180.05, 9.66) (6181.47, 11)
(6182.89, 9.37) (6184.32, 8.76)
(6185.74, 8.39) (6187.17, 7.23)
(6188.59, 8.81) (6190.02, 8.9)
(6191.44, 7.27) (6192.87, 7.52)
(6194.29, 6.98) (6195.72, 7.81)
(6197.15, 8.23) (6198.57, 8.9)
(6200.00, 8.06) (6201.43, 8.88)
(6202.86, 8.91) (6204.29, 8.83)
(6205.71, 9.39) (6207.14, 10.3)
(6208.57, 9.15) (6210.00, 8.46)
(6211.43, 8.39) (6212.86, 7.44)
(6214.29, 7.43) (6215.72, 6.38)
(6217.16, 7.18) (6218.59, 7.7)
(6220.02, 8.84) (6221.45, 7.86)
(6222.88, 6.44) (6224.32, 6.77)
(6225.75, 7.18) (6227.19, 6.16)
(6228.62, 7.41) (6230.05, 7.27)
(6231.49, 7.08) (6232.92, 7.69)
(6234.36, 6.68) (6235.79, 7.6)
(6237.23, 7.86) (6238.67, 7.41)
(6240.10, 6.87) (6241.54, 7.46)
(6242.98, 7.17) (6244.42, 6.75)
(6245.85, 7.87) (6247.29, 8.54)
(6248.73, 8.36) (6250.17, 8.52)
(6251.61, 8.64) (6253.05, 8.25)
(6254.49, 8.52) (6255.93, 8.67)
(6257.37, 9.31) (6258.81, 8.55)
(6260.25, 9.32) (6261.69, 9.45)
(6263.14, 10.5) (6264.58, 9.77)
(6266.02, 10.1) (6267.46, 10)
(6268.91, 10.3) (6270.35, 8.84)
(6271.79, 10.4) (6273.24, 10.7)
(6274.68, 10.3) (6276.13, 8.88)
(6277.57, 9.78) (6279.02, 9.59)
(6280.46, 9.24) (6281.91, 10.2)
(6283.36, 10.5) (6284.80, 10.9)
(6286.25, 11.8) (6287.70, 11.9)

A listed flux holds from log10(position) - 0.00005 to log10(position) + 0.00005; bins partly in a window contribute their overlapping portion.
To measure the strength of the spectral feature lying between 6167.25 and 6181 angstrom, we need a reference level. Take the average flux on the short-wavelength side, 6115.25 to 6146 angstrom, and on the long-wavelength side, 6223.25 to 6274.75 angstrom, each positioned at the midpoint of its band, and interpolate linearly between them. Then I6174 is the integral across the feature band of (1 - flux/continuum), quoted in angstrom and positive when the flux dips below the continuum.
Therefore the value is 3.3 angstrom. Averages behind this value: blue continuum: 14.5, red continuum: 8.36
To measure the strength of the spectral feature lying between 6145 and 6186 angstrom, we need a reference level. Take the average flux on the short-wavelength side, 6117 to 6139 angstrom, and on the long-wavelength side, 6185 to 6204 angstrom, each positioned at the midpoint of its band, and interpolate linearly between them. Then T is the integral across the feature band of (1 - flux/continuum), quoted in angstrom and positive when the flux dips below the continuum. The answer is 1.04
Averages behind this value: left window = 14.1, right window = 8.16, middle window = 10.5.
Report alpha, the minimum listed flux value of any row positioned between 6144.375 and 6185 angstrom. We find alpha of 7.07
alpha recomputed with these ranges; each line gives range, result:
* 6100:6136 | 10.5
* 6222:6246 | 6.16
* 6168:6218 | 6.38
